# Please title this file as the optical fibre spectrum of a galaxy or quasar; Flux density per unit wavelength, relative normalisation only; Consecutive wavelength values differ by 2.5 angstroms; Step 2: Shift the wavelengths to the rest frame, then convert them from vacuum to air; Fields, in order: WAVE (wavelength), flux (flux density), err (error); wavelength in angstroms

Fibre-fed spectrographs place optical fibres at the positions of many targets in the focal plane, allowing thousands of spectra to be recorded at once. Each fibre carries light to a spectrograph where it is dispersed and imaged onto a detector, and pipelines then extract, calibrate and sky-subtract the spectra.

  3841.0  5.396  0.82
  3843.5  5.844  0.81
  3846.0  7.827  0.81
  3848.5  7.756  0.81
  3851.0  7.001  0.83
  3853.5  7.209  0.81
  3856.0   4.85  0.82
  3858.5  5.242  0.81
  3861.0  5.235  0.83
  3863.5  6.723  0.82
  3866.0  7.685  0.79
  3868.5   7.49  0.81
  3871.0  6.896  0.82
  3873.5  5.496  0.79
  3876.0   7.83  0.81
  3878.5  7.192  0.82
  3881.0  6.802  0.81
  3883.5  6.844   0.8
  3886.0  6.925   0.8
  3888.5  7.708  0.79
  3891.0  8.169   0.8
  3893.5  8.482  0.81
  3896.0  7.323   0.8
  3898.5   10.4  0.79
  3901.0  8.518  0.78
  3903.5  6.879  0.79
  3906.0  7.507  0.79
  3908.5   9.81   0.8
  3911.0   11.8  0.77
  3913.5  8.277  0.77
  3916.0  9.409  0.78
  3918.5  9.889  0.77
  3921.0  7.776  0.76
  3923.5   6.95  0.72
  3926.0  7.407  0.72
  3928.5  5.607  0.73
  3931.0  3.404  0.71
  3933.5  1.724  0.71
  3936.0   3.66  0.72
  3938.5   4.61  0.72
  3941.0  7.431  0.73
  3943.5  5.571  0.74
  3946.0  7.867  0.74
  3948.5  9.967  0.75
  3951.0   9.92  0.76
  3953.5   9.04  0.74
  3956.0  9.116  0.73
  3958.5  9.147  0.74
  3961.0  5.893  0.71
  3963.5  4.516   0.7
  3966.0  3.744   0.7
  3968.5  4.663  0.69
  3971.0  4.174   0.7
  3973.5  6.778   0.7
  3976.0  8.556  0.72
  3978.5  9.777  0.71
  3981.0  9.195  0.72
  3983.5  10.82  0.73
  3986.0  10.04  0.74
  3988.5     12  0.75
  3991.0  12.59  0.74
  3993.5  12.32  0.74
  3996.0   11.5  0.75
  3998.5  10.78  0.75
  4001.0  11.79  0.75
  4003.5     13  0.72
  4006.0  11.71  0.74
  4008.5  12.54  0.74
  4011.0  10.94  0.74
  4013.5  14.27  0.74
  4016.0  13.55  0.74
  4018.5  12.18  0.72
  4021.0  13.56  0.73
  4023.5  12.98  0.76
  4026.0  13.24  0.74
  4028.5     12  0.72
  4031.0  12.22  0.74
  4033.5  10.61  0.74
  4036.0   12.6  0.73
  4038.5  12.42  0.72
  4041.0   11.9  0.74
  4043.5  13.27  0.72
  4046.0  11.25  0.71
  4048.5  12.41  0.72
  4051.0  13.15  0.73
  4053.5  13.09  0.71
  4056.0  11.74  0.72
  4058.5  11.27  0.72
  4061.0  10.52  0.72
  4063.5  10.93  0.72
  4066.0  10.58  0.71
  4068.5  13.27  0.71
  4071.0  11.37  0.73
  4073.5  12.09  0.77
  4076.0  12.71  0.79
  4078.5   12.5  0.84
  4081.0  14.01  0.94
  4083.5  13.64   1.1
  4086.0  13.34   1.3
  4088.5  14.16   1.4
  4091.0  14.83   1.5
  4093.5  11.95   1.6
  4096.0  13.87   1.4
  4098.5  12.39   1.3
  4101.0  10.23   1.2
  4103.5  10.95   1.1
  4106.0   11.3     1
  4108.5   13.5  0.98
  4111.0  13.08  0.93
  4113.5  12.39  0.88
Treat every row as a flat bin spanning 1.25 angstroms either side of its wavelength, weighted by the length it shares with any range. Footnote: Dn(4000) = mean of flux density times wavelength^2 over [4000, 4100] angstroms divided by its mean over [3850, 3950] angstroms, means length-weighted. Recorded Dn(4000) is 1.89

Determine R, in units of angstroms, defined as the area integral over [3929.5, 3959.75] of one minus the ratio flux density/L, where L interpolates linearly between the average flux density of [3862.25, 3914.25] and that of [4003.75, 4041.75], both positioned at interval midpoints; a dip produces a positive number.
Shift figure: 9.5 angstroms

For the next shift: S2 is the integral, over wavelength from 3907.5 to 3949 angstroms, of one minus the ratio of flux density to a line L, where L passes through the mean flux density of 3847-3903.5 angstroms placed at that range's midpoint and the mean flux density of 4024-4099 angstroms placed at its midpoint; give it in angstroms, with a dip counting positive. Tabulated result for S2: 7.4 angstroms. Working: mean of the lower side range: 7.17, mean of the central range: 7.06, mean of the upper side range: 12.5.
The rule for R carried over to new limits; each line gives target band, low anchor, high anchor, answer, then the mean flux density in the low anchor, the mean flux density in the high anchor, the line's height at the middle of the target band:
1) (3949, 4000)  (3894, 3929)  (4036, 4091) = 7.0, 8.46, 12.4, 10.1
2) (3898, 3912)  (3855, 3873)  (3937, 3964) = -4.3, 6.29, 7.6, 6.91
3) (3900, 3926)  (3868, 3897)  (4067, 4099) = -1.6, 7.26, 13.1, 8.14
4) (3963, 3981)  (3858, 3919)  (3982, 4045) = 7.5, 7.79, 12.2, 10.7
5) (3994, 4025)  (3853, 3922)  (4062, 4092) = -4.1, 7.66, 12.7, 10.9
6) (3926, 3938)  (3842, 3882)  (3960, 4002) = 5.8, 6.68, 8.77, 7.91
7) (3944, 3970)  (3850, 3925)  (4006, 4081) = 6.3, 7.61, 12.3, 9.69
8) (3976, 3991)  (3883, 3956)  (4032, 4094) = -1.0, 7.58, 12.4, 9.73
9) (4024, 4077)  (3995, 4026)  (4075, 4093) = 4.0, 12.4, 13.5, 13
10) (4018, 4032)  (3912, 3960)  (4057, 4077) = -3.5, 7.22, 11.6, 10.2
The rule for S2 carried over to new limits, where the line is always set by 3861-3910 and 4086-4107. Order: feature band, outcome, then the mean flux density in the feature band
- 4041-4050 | -0.8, 12.3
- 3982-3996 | -2.1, 11.5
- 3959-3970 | 5.2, 4.99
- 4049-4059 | -0.8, 12.4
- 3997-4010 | -2.0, 11.9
